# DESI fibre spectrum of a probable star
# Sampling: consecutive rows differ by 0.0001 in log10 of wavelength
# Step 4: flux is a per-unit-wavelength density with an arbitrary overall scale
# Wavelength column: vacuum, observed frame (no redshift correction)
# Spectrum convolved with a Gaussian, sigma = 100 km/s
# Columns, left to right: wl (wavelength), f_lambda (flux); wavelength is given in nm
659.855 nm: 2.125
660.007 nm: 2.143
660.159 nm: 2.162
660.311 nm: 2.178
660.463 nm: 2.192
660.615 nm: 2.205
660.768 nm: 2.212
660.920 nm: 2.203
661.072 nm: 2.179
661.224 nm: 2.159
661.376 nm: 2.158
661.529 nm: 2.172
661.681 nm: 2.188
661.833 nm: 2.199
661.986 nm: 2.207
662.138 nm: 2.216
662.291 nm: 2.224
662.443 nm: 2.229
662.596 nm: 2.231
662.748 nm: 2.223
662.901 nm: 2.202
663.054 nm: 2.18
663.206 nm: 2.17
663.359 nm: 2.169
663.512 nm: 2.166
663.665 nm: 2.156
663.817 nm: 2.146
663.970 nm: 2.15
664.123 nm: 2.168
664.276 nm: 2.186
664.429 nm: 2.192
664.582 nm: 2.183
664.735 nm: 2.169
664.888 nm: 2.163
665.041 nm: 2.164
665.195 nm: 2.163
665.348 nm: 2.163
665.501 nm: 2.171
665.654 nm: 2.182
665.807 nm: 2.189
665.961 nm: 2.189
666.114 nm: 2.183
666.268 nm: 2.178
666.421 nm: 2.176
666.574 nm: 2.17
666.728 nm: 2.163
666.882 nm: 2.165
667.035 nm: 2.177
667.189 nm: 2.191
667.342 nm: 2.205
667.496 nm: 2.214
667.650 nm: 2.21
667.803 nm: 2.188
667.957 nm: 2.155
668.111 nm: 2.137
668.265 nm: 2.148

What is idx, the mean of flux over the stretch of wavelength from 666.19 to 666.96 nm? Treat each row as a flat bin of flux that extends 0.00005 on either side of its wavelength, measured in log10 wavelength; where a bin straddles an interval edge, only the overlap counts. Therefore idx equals 2.17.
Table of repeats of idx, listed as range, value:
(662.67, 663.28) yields 2.2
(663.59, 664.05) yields 2.15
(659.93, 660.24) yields 2.15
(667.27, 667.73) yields 2.21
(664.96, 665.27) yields 2.16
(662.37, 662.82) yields 2.23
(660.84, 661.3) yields 2.18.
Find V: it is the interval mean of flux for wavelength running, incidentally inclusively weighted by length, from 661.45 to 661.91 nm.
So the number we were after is 2.18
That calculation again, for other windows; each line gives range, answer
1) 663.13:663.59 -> 2.17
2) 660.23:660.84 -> 2.19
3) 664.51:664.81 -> 2.18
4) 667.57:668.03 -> 2.19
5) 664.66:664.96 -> 2.17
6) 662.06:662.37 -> 2.22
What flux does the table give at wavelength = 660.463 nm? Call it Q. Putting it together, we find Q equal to 2.192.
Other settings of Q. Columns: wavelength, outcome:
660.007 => 2.143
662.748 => 2.223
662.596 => 2.231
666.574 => 2.17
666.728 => 2.163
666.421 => 2.176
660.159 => 2.162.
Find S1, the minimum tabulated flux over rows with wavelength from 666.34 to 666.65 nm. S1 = 2.17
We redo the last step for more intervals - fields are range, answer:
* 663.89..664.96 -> 2.15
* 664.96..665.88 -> 2.163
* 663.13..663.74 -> 2.156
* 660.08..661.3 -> 2.159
